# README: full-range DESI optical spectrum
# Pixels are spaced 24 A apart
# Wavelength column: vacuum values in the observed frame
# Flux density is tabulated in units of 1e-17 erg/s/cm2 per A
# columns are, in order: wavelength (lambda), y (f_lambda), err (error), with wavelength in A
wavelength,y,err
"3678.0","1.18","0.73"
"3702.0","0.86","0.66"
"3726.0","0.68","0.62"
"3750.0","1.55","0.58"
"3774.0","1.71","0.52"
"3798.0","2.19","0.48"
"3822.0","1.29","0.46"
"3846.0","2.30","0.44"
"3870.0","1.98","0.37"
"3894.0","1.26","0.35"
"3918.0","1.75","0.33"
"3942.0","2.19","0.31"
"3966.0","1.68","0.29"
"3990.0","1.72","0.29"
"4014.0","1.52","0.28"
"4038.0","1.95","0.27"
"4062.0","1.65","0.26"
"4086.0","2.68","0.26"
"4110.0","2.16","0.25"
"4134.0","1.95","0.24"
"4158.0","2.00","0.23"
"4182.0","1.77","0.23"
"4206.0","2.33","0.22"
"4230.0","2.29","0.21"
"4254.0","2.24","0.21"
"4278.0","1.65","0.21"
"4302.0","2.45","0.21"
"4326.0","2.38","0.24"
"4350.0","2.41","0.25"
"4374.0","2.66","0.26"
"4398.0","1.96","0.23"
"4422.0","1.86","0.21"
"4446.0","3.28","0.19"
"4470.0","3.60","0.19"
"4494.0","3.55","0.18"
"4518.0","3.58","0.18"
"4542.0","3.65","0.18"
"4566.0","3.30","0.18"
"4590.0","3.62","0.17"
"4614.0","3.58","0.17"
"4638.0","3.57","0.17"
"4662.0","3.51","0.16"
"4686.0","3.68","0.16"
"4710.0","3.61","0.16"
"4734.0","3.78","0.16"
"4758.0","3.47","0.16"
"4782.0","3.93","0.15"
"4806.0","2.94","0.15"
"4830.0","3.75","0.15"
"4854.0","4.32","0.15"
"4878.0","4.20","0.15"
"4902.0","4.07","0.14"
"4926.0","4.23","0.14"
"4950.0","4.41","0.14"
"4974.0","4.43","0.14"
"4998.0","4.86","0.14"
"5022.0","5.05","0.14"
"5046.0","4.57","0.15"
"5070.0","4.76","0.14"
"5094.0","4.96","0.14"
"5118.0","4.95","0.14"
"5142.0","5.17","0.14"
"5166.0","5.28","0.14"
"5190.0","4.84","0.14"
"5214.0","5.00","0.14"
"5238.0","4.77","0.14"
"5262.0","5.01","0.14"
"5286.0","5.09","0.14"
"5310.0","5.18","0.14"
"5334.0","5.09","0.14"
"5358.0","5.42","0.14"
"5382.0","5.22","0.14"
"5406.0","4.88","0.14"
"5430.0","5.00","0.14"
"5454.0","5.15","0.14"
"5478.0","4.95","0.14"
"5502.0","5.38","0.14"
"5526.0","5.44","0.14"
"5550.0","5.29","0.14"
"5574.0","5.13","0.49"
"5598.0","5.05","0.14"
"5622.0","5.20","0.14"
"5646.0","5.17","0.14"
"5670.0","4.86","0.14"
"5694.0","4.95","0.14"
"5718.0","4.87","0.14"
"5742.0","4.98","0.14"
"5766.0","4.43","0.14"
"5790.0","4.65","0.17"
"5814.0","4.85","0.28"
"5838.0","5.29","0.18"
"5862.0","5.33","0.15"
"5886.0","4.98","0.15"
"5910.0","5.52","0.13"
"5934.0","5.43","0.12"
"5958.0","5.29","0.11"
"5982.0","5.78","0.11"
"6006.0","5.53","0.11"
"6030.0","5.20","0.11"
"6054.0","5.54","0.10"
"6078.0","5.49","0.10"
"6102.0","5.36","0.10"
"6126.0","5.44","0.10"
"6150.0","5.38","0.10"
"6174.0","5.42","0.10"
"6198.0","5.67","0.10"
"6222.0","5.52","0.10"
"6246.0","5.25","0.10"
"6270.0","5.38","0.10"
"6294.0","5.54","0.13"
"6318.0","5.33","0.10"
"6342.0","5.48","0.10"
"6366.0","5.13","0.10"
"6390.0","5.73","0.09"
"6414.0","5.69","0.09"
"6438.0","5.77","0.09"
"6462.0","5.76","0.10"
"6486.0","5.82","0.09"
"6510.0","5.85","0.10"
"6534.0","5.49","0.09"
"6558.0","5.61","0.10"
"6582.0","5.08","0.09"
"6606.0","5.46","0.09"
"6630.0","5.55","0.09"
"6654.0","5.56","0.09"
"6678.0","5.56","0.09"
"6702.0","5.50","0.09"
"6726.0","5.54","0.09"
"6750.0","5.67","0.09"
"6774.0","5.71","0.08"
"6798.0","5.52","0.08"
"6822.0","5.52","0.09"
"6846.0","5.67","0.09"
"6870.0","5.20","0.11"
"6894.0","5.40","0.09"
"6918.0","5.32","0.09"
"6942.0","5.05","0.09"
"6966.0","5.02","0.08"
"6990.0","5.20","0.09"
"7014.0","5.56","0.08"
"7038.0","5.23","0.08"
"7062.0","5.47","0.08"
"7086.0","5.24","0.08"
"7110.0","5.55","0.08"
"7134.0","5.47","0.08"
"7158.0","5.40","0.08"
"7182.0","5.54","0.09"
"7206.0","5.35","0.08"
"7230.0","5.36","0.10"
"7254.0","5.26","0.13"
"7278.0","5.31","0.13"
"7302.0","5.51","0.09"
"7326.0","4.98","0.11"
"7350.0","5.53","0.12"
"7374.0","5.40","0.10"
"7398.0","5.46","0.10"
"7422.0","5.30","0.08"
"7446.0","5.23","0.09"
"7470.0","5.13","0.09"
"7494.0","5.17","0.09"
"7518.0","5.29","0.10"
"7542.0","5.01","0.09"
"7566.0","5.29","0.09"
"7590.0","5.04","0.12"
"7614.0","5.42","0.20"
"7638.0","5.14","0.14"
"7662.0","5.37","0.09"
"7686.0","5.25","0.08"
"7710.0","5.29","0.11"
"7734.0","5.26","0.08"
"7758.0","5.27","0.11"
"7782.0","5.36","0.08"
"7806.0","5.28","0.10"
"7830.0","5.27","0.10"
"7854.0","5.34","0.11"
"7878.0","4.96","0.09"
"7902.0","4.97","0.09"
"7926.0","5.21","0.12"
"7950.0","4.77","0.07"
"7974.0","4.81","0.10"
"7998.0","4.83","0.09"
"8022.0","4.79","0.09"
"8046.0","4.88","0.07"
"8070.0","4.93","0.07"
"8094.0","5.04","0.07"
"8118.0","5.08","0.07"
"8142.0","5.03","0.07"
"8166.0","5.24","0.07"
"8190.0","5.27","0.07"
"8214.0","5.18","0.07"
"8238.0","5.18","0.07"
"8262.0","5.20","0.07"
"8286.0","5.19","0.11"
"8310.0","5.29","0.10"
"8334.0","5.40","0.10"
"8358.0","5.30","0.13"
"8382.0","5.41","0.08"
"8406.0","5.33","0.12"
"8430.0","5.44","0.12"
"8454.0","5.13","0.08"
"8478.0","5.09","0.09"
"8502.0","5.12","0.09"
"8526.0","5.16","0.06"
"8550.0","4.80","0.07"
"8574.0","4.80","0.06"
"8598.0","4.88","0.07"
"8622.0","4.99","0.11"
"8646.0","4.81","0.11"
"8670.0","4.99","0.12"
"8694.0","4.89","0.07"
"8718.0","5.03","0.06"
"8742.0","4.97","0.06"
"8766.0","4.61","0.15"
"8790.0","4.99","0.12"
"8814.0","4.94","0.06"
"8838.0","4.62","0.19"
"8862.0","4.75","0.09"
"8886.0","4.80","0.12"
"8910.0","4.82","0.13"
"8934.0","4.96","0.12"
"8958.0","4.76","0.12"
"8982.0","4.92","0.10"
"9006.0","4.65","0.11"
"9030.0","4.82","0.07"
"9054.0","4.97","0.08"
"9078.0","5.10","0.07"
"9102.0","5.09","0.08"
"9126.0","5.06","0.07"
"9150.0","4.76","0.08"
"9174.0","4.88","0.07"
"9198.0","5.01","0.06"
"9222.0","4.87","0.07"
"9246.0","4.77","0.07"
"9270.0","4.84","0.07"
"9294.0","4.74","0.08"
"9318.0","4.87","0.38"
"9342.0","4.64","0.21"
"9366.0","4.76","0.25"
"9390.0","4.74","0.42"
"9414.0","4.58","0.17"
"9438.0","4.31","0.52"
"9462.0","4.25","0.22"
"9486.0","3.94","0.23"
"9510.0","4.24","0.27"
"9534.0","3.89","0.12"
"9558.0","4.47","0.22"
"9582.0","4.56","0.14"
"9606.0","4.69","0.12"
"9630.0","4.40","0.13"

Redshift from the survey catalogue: 0.115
